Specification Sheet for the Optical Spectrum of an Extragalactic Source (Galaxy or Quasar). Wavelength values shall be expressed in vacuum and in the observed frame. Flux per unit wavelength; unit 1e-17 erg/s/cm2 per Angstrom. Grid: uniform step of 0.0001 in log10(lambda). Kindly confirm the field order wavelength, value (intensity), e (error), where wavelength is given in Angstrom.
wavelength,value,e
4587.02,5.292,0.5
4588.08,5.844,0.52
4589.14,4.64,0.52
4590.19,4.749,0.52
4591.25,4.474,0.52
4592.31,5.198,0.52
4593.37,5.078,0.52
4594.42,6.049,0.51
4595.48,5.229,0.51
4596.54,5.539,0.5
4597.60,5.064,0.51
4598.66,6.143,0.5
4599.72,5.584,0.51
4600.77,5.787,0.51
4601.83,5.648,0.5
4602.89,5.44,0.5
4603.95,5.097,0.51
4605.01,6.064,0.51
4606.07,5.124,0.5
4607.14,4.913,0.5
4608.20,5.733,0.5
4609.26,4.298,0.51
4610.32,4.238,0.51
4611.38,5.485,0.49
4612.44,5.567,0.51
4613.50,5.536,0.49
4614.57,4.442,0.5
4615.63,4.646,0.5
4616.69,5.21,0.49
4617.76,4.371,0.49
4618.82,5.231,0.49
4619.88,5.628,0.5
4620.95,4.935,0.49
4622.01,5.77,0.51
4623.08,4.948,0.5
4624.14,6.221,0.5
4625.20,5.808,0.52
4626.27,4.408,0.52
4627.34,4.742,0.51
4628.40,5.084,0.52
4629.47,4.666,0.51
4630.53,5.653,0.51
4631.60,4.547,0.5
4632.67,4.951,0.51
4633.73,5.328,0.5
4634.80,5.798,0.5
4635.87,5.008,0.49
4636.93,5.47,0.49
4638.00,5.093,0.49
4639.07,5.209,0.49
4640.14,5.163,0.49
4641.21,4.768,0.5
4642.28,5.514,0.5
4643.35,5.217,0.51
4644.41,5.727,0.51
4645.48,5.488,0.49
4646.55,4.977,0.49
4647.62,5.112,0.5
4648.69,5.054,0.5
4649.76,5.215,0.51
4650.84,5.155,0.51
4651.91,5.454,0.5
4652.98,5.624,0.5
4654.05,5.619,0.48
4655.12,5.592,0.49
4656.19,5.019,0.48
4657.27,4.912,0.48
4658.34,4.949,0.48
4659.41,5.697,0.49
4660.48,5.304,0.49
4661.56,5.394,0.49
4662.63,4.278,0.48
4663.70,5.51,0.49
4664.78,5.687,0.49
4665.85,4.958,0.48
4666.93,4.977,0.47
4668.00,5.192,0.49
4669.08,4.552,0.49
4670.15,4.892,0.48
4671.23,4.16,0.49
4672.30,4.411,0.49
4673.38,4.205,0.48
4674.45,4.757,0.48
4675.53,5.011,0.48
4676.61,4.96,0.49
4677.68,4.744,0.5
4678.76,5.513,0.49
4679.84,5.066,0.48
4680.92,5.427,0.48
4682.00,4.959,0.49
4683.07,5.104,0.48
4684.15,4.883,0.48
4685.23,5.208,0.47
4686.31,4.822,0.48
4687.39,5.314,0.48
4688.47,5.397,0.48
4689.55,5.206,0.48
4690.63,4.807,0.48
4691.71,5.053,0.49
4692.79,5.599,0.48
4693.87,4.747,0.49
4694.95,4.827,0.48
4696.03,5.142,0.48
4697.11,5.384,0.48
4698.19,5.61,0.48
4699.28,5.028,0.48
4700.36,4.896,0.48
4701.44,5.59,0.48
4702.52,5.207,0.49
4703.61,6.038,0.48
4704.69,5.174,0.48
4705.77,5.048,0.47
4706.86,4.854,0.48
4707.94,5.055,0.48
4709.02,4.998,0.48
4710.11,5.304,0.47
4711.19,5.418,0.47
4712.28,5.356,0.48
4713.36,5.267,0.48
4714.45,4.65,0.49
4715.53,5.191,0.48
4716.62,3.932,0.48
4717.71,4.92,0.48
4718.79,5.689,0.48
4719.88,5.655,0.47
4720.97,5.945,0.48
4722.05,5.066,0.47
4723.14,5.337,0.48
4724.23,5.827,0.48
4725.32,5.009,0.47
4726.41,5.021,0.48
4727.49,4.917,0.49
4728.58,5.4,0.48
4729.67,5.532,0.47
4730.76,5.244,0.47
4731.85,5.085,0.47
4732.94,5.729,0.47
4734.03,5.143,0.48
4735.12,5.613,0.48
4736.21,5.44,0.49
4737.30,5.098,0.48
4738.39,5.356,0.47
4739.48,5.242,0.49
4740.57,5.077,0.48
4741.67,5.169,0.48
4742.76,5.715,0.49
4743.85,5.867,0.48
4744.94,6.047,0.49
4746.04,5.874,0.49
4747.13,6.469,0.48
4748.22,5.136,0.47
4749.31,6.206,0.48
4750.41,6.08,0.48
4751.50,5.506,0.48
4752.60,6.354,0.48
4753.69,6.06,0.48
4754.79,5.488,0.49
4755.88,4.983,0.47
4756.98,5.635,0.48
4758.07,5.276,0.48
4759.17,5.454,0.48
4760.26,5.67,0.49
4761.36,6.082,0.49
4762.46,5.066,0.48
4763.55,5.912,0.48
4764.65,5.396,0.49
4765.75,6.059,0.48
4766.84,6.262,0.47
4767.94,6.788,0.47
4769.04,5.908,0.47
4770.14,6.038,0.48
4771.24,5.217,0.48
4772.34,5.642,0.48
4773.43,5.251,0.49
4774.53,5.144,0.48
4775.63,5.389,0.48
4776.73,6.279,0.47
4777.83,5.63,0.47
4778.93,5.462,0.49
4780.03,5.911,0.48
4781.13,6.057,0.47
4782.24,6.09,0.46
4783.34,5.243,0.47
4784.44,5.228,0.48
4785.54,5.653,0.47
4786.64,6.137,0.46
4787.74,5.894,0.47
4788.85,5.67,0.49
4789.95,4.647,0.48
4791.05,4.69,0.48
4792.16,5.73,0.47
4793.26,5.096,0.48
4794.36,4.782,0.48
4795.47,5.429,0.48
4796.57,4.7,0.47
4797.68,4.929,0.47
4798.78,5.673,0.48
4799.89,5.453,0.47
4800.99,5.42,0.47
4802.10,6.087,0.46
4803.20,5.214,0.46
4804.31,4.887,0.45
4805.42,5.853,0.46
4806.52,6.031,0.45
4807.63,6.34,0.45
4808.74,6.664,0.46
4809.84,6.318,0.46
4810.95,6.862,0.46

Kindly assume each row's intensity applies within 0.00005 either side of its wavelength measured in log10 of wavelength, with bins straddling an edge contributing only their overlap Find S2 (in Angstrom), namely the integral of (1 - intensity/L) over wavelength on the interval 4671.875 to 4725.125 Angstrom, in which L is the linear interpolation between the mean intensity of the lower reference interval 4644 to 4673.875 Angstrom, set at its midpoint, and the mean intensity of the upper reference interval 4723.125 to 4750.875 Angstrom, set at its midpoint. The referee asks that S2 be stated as 1.7 Angstrom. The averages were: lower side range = 5.11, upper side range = 5.49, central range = 5.14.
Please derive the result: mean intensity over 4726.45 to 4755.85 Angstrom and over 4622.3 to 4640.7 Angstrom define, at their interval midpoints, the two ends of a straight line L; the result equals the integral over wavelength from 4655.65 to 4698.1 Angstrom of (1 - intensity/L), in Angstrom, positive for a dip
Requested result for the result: 2.4 Angstrom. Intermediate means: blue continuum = 5.19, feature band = 5.03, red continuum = 5.55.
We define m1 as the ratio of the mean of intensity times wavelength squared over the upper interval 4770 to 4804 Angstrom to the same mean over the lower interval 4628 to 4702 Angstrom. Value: 1.12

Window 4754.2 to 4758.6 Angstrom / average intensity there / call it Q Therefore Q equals 5.35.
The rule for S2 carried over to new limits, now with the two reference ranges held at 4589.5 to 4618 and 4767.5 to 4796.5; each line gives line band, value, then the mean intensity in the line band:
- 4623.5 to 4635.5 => 0.2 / 5.2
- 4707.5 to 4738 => 1.1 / 5.25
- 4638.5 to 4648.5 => 0.1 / 5.24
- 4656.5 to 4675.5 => 1.4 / 4.93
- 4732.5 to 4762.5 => -0.6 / 5.61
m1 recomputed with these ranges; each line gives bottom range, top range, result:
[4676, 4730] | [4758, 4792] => 1.13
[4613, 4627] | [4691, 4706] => 1.05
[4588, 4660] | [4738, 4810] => 1.15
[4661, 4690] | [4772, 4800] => 1.15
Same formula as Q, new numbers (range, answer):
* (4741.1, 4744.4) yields 5.58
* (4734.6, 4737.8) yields 5.39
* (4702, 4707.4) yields 5.26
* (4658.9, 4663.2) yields 5.17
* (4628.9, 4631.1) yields 5.15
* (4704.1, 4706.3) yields 5.15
